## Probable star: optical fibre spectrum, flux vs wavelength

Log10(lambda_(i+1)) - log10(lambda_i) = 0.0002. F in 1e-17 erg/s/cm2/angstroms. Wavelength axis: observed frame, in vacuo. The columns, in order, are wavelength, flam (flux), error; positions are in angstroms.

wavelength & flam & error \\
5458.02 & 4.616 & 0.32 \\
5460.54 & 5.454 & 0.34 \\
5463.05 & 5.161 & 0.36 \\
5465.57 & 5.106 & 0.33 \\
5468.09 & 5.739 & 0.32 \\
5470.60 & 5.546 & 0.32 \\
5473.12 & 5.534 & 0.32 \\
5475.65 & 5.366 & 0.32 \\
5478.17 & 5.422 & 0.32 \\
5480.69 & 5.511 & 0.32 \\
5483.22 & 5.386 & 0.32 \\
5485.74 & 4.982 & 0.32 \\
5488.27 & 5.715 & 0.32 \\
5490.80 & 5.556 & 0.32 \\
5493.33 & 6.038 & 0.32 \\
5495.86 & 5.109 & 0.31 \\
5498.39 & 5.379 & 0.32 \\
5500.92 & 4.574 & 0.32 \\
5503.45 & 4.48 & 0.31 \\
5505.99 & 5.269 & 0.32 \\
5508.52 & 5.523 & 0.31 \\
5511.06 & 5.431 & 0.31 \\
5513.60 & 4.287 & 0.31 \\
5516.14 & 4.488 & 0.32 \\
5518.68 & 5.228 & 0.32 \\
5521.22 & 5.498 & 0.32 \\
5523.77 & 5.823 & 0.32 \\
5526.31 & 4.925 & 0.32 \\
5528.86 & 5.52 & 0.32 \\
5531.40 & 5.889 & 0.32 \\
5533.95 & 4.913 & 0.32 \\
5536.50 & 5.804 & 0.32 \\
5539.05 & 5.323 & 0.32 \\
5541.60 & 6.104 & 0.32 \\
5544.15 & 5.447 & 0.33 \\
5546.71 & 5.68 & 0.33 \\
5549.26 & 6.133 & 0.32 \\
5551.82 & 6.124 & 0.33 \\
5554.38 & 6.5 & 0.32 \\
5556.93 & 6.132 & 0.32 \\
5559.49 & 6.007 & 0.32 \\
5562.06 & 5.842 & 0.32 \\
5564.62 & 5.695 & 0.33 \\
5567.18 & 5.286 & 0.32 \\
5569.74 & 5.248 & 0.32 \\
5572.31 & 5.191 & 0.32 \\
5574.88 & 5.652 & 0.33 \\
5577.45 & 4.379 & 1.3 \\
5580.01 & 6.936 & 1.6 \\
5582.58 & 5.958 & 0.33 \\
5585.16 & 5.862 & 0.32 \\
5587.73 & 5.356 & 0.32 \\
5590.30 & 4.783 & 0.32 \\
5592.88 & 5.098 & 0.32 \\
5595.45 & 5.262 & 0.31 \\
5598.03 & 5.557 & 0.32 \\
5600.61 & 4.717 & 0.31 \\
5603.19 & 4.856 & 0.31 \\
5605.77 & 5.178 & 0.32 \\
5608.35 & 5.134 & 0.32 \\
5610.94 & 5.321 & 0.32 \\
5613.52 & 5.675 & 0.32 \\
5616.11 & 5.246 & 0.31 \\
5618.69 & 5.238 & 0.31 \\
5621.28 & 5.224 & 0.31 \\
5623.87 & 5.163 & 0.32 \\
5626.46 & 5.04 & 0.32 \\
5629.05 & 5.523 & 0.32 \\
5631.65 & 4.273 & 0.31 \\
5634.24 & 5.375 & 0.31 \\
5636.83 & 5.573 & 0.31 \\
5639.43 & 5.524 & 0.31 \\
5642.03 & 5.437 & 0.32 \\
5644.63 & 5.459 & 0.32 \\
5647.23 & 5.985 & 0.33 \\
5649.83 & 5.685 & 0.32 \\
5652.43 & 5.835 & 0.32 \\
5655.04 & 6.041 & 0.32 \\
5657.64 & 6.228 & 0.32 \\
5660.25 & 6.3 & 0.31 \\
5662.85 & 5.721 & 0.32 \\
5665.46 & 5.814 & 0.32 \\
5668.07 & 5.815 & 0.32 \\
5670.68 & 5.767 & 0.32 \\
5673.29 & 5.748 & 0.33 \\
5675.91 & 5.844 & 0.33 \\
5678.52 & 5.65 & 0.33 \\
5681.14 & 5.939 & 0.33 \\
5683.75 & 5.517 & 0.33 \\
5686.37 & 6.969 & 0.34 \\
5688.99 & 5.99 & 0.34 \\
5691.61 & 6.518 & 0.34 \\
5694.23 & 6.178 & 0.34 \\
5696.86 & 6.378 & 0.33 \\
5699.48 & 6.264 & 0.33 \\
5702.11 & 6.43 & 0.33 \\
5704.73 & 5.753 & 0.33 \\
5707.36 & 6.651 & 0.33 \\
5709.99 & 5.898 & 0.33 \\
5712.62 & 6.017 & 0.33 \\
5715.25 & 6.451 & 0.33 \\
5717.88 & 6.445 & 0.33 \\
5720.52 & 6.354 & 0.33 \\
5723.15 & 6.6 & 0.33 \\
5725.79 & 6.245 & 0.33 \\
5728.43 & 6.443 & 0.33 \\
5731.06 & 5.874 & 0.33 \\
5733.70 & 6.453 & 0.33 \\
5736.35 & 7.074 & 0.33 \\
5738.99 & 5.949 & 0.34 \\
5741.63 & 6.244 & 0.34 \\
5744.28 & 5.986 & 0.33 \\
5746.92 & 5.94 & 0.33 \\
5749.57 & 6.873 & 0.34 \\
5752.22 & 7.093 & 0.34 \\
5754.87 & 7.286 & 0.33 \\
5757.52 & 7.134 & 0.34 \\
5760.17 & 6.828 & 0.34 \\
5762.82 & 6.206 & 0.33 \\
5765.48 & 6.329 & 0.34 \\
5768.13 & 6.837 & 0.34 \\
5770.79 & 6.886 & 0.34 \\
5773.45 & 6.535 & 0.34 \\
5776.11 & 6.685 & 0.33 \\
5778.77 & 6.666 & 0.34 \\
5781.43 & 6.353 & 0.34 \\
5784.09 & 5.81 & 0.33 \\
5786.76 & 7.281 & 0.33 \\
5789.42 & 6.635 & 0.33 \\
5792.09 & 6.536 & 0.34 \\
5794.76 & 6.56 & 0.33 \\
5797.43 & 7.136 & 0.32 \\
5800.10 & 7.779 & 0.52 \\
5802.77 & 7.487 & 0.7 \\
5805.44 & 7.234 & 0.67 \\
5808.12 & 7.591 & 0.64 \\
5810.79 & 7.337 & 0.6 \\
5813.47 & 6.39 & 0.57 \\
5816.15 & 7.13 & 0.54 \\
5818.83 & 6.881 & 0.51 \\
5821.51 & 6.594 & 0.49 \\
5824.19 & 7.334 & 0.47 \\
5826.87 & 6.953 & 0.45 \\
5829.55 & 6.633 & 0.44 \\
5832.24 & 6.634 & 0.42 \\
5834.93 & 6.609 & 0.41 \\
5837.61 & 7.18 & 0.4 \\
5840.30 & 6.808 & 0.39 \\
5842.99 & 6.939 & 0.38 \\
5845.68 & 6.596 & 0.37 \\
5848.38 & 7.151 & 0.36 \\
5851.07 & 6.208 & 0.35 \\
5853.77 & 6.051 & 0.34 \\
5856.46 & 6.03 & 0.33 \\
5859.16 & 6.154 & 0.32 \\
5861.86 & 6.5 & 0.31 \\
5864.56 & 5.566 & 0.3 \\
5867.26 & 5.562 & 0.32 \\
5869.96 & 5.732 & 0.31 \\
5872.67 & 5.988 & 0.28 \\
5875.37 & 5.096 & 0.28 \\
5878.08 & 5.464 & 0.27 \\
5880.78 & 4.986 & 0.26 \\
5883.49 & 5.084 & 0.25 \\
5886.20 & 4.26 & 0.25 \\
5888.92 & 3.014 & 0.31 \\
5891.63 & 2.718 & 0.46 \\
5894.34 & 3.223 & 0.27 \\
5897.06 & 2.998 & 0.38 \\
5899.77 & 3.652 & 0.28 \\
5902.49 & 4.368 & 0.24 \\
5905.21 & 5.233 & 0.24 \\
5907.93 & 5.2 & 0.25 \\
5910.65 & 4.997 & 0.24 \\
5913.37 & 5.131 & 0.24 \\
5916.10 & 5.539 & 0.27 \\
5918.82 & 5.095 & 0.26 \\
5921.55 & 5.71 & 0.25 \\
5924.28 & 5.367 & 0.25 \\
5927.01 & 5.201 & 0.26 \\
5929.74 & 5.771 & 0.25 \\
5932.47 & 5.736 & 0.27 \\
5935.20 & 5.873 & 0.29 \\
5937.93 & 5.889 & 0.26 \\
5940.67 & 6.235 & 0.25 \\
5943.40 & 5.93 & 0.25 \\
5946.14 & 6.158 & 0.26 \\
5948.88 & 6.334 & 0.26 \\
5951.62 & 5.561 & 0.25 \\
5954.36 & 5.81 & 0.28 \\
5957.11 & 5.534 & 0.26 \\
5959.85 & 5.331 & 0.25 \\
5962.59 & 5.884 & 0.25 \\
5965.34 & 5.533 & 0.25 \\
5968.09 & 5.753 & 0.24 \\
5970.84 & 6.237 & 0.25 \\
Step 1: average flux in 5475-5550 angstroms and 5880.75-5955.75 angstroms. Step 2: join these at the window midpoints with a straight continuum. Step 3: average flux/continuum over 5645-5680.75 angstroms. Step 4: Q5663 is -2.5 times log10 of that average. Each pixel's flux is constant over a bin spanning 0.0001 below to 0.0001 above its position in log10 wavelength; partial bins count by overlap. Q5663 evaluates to -0.12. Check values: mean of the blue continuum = 5.36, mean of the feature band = 5.87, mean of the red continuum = 5.04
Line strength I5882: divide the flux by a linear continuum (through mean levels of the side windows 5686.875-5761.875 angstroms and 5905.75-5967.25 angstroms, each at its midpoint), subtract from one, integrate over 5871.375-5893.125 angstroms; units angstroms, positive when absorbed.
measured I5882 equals 4.7 angstroms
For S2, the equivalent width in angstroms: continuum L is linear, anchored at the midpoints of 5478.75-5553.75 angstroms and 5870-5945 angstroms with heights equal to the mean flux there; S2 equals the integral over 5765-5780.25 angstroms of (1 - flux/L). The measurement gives -4.63 angstroms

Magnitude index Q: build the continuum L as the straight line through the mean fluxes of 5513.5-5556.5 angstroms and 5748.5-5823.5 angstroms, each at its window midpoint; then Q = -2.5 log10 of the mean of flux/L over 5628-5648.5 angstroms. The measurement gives 0.13 mag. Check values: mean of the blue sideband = 5.56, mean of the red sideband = 6.86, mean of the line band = 5.39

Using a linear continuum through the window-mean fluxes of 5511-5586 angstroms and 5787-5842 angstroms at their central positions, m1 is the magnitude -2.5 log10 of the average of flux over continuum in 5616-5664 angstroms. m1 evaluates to 0.10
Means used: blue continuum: 5.58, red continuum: 6.98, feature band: 5.53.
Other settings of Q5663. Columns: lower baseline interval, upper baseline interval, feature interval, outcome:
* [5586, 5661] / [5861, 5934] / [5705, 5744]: -0.21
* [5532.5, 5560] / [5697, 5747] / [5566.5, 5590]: 0.08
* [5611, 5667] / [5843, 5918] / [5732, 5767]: -0.22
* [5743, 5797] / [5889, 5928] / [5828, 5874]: -0.18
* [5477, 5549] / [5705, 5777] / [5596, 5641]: 0.13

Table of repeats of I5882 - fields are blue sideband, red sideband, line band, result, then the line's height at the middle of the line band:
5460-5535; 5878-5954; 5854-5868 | -2.5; 5.07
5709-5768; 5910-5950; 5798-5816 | -3.2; 6.17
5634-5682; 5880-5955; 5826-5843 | -5.0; 5.27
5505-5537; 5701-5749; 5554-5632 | 3.0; 5.62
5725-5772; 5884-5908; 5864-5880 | -4.8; 4.26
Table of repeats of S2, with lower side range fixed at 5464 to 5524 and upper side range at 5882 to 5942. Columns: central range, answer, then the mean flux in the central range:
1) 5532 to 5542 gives -0.5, 5.51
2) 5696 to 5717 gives -4.9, 6.23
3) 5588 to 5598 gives 0.1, 5.14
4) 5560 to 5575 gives -0.9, 5.5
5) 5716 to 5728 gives -3.3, 6.41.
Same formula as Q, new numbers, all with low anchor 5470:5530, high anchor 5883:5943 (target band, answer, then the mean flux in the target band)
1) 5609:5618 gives -0.047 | 5.38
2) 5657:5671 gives -0.165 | 5.94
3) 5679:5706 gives -0.214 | 6.18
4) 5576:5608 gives -0.031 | 5.32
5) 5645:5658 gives -0.155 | 5.9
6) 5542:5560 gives -0.153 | 6.01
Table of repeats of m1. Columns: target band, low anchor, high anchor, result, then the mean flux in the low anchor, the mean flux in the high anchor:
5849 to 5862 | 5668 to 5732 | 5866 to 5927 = -0.23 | 6.16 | 4.75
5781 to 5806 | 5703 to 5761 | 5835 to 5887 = -0.11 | 6.43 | 6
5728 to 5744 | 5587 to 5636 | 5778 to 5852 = -0.02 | 5.16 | 6.88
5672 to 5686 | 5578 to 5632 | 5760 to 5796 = 0.01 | 5.31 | 6.57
